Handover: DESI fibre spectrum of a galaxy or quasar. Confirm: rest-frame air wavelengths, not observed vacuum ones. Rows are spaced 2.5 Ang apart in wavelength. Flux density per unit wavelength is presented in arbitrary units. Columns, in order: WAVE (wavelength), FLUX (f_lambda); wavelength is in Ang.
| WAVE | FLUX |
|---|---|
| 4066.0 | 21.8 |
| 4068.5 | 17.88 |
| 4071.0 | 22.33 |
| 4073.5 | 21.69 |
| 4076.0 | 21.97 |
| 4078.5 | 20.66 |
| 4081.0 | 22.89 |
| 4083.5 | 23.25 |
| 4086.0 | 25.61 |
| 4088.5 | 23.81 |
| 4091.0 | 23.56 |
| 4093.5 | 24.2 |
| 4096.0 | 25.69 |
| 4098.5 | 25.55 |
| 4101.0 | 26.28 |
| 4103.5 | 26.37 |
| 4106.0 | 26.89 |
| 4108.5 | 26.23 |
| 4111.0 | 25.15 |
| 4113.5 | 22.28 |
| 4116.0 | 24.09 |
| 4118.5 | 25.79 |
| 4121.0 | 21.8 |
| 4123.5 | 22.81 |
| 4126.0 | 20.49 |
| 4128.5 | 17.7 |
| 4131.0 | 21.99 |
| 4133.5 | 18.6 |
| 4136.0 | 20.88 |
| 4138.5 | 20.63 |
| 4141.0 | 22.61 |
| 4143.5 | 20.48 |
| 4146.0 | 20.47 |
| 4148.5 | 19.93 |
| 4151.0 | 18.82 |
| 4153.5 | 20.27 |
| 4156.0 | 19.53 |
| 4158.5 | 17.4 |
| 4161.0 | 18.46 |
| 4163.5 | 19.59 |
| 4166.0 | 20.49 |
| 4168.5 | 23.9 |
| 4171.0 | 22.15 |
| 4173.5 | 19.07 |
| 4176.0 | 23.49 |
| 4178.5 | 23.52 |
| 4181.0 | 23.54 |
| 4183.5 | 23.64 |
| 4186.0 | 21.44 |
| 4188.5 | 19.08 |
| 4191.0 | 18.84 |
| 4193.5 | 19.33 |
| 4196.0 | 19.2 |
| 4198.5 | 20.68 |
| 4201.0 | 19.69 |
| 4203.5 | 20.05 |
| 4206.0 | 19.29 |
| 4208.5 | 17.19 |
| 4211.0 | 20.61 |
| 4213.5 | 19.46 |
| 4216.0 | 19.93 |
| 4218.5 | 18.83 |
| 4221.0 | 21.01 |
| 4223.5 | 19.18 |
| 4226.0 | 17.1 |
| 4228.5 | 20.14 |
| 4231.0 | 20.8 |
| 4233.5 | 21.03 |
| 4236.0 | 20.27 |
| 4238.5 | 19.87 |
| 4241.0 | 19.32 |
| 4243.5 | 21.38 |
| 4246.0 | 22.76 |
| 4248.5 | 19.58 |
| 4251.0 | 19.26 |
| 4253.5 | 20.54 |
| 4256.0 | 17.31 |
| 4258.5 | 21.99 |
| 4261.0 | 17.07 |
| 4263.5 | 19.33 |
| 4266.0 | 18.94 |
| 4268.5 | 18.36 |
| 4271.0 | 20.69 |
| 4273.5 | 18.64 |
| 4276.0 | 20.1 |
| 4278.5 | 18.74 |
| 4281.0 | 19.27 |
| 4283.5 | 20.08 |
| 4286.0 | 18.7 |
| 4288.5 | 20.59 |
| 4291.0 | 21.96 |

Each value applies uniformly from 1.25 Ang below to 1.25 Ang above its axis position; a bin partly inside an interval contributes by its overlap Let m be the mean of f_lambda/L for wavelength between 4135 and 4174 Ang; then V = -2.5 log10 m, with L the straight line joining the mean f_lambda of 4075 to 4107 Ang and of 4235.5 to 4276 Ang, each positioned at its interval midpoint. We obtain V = 0.11 mag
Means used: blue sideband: 24.4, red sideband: 19.7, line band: 20.3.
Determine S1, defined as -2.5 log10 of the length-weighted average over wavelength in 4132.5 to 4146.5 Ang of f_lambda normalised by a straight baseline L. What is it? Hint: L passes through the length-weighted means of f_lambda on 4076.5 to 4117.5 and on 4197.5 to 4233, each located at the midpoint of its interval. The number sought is 0.10 mag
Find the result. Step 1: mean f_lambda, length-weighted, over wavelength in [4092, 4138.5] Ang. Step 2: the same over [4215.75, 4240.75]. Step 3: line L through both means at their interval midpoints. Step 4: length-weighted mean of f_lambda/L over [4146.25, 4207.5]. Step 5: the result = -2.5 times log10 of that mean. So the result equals 0.05 mag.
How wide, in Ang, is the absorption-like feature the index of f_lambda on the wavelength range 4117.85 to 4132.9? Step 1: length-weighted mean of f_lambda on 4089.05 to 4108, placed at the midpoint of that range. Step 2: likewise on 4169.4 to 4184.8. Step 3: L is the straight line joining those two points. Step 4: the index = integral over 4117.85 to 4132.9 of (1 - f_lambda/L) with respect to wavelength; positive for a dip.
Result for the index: 1.86 Ang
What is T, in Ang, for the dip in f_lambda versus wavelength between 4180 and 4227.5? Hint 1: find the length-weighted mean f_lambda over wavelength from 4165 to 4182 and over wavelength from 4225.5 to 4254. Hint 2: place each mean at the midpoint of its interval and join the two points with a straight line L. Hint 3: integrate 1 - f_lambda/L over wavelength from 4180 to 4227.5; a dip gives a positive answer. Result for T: 3.3 Ang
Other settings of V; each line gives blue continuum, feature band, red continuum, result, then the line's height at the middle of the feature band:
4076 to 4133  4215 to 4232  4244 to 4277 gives 0.06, 20.6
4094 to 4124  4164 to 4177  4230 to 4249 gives 0.06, 22.9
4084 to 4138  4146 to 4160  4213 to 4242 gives 0.15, 22.2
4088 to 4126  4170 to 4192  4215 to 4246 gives 0.01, 21.8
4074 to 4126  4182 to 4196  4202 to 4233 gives 0.01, 20.6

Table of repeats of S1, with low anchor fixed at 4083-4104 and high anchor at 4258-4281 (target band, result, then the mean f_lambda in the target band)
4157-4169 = 0.15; 19.7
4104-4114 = -0.04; 25.4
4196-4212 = 0.10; 19.5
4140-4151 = 0.13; 20.6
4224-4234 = 0.05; 19.6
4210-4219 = 0.07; 19.8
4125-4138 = 0.19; 20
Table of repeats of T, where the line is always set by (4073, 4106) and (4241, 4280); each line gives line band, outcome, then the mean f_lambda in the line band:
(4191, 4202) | 0.87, 19.6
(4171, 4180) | -0.09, 22.1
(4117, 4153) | 3.14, 20.9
